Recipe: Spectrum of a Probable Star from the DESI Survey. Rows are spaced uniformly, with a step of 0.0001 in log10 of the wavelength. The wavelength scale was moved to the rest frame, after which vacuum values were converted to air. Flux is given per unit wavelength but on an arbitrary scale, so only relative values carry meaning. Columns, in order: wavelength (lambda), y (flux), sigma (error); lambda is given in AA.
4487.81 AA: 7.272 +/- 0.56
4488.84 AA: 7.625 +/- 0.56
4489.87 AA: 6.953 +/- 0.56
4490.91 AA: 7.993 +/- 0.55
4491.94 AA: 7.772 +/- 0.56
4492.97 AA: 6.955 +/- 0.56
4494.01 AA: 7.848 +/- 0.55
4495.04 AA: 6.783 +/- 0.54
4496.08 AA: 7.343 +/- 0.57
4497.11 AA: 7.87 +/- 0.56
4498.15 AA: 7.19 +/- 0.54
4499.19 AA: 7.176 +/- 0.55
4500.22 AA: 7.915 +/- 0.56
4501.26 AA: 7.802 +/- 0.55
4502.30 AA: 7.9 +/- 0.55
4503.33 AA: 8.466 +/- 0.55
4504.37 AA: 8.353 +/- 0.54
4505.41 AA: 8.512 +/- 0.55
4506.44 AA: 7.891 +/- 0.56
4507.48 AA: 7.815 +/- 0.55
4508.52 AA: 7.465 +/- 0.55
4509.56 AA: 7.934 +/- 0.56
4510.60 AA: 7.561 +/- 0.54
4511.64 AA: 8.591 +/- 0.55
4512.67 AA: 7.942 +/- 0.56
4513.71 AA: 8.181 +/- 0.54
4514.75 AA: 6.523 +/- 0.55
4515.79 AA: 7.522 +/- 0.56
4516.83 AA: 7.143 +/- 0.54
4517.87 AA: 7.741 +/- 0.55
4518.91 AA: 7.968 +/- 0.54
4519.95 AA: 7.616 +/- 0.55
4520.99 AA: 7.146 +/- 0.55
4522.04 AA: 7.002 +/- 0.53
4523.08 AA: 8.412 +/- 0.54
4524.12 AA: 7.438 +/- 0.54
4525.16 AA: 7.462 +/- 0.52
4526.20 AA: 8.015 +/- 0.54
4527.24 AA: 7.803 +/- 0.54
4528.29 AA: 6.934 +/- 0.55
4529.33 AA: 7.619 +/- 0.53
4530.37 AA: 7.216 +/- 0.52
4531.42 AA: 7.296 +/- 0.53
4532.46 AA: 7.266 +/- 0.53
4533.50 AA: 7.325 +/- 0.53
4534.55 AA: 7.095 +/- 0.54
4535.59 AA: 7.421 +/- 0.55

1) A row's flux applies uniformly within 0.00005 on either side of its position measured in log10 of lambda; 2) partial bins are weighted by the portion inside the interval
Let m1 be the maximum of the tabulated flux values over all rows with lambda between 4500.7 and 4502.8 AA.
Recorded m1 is 7.9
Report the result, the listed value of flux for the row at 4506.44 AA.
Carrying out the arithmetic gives 7.891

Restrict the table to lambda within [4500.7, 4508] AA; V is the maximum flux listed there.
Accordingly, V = 8.512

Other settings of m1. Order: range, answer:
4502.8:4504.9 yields 8.466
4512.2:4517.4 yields 8.181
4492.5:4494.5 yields 7.848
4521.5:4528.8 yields 8.412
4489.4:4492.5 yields 7.993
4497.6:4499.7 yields 7.19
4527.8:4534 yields 7.619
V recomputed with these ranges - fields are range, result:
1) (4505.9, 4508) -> 7.891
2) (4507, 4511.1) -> 7.934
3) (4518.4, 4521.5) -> 7.968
